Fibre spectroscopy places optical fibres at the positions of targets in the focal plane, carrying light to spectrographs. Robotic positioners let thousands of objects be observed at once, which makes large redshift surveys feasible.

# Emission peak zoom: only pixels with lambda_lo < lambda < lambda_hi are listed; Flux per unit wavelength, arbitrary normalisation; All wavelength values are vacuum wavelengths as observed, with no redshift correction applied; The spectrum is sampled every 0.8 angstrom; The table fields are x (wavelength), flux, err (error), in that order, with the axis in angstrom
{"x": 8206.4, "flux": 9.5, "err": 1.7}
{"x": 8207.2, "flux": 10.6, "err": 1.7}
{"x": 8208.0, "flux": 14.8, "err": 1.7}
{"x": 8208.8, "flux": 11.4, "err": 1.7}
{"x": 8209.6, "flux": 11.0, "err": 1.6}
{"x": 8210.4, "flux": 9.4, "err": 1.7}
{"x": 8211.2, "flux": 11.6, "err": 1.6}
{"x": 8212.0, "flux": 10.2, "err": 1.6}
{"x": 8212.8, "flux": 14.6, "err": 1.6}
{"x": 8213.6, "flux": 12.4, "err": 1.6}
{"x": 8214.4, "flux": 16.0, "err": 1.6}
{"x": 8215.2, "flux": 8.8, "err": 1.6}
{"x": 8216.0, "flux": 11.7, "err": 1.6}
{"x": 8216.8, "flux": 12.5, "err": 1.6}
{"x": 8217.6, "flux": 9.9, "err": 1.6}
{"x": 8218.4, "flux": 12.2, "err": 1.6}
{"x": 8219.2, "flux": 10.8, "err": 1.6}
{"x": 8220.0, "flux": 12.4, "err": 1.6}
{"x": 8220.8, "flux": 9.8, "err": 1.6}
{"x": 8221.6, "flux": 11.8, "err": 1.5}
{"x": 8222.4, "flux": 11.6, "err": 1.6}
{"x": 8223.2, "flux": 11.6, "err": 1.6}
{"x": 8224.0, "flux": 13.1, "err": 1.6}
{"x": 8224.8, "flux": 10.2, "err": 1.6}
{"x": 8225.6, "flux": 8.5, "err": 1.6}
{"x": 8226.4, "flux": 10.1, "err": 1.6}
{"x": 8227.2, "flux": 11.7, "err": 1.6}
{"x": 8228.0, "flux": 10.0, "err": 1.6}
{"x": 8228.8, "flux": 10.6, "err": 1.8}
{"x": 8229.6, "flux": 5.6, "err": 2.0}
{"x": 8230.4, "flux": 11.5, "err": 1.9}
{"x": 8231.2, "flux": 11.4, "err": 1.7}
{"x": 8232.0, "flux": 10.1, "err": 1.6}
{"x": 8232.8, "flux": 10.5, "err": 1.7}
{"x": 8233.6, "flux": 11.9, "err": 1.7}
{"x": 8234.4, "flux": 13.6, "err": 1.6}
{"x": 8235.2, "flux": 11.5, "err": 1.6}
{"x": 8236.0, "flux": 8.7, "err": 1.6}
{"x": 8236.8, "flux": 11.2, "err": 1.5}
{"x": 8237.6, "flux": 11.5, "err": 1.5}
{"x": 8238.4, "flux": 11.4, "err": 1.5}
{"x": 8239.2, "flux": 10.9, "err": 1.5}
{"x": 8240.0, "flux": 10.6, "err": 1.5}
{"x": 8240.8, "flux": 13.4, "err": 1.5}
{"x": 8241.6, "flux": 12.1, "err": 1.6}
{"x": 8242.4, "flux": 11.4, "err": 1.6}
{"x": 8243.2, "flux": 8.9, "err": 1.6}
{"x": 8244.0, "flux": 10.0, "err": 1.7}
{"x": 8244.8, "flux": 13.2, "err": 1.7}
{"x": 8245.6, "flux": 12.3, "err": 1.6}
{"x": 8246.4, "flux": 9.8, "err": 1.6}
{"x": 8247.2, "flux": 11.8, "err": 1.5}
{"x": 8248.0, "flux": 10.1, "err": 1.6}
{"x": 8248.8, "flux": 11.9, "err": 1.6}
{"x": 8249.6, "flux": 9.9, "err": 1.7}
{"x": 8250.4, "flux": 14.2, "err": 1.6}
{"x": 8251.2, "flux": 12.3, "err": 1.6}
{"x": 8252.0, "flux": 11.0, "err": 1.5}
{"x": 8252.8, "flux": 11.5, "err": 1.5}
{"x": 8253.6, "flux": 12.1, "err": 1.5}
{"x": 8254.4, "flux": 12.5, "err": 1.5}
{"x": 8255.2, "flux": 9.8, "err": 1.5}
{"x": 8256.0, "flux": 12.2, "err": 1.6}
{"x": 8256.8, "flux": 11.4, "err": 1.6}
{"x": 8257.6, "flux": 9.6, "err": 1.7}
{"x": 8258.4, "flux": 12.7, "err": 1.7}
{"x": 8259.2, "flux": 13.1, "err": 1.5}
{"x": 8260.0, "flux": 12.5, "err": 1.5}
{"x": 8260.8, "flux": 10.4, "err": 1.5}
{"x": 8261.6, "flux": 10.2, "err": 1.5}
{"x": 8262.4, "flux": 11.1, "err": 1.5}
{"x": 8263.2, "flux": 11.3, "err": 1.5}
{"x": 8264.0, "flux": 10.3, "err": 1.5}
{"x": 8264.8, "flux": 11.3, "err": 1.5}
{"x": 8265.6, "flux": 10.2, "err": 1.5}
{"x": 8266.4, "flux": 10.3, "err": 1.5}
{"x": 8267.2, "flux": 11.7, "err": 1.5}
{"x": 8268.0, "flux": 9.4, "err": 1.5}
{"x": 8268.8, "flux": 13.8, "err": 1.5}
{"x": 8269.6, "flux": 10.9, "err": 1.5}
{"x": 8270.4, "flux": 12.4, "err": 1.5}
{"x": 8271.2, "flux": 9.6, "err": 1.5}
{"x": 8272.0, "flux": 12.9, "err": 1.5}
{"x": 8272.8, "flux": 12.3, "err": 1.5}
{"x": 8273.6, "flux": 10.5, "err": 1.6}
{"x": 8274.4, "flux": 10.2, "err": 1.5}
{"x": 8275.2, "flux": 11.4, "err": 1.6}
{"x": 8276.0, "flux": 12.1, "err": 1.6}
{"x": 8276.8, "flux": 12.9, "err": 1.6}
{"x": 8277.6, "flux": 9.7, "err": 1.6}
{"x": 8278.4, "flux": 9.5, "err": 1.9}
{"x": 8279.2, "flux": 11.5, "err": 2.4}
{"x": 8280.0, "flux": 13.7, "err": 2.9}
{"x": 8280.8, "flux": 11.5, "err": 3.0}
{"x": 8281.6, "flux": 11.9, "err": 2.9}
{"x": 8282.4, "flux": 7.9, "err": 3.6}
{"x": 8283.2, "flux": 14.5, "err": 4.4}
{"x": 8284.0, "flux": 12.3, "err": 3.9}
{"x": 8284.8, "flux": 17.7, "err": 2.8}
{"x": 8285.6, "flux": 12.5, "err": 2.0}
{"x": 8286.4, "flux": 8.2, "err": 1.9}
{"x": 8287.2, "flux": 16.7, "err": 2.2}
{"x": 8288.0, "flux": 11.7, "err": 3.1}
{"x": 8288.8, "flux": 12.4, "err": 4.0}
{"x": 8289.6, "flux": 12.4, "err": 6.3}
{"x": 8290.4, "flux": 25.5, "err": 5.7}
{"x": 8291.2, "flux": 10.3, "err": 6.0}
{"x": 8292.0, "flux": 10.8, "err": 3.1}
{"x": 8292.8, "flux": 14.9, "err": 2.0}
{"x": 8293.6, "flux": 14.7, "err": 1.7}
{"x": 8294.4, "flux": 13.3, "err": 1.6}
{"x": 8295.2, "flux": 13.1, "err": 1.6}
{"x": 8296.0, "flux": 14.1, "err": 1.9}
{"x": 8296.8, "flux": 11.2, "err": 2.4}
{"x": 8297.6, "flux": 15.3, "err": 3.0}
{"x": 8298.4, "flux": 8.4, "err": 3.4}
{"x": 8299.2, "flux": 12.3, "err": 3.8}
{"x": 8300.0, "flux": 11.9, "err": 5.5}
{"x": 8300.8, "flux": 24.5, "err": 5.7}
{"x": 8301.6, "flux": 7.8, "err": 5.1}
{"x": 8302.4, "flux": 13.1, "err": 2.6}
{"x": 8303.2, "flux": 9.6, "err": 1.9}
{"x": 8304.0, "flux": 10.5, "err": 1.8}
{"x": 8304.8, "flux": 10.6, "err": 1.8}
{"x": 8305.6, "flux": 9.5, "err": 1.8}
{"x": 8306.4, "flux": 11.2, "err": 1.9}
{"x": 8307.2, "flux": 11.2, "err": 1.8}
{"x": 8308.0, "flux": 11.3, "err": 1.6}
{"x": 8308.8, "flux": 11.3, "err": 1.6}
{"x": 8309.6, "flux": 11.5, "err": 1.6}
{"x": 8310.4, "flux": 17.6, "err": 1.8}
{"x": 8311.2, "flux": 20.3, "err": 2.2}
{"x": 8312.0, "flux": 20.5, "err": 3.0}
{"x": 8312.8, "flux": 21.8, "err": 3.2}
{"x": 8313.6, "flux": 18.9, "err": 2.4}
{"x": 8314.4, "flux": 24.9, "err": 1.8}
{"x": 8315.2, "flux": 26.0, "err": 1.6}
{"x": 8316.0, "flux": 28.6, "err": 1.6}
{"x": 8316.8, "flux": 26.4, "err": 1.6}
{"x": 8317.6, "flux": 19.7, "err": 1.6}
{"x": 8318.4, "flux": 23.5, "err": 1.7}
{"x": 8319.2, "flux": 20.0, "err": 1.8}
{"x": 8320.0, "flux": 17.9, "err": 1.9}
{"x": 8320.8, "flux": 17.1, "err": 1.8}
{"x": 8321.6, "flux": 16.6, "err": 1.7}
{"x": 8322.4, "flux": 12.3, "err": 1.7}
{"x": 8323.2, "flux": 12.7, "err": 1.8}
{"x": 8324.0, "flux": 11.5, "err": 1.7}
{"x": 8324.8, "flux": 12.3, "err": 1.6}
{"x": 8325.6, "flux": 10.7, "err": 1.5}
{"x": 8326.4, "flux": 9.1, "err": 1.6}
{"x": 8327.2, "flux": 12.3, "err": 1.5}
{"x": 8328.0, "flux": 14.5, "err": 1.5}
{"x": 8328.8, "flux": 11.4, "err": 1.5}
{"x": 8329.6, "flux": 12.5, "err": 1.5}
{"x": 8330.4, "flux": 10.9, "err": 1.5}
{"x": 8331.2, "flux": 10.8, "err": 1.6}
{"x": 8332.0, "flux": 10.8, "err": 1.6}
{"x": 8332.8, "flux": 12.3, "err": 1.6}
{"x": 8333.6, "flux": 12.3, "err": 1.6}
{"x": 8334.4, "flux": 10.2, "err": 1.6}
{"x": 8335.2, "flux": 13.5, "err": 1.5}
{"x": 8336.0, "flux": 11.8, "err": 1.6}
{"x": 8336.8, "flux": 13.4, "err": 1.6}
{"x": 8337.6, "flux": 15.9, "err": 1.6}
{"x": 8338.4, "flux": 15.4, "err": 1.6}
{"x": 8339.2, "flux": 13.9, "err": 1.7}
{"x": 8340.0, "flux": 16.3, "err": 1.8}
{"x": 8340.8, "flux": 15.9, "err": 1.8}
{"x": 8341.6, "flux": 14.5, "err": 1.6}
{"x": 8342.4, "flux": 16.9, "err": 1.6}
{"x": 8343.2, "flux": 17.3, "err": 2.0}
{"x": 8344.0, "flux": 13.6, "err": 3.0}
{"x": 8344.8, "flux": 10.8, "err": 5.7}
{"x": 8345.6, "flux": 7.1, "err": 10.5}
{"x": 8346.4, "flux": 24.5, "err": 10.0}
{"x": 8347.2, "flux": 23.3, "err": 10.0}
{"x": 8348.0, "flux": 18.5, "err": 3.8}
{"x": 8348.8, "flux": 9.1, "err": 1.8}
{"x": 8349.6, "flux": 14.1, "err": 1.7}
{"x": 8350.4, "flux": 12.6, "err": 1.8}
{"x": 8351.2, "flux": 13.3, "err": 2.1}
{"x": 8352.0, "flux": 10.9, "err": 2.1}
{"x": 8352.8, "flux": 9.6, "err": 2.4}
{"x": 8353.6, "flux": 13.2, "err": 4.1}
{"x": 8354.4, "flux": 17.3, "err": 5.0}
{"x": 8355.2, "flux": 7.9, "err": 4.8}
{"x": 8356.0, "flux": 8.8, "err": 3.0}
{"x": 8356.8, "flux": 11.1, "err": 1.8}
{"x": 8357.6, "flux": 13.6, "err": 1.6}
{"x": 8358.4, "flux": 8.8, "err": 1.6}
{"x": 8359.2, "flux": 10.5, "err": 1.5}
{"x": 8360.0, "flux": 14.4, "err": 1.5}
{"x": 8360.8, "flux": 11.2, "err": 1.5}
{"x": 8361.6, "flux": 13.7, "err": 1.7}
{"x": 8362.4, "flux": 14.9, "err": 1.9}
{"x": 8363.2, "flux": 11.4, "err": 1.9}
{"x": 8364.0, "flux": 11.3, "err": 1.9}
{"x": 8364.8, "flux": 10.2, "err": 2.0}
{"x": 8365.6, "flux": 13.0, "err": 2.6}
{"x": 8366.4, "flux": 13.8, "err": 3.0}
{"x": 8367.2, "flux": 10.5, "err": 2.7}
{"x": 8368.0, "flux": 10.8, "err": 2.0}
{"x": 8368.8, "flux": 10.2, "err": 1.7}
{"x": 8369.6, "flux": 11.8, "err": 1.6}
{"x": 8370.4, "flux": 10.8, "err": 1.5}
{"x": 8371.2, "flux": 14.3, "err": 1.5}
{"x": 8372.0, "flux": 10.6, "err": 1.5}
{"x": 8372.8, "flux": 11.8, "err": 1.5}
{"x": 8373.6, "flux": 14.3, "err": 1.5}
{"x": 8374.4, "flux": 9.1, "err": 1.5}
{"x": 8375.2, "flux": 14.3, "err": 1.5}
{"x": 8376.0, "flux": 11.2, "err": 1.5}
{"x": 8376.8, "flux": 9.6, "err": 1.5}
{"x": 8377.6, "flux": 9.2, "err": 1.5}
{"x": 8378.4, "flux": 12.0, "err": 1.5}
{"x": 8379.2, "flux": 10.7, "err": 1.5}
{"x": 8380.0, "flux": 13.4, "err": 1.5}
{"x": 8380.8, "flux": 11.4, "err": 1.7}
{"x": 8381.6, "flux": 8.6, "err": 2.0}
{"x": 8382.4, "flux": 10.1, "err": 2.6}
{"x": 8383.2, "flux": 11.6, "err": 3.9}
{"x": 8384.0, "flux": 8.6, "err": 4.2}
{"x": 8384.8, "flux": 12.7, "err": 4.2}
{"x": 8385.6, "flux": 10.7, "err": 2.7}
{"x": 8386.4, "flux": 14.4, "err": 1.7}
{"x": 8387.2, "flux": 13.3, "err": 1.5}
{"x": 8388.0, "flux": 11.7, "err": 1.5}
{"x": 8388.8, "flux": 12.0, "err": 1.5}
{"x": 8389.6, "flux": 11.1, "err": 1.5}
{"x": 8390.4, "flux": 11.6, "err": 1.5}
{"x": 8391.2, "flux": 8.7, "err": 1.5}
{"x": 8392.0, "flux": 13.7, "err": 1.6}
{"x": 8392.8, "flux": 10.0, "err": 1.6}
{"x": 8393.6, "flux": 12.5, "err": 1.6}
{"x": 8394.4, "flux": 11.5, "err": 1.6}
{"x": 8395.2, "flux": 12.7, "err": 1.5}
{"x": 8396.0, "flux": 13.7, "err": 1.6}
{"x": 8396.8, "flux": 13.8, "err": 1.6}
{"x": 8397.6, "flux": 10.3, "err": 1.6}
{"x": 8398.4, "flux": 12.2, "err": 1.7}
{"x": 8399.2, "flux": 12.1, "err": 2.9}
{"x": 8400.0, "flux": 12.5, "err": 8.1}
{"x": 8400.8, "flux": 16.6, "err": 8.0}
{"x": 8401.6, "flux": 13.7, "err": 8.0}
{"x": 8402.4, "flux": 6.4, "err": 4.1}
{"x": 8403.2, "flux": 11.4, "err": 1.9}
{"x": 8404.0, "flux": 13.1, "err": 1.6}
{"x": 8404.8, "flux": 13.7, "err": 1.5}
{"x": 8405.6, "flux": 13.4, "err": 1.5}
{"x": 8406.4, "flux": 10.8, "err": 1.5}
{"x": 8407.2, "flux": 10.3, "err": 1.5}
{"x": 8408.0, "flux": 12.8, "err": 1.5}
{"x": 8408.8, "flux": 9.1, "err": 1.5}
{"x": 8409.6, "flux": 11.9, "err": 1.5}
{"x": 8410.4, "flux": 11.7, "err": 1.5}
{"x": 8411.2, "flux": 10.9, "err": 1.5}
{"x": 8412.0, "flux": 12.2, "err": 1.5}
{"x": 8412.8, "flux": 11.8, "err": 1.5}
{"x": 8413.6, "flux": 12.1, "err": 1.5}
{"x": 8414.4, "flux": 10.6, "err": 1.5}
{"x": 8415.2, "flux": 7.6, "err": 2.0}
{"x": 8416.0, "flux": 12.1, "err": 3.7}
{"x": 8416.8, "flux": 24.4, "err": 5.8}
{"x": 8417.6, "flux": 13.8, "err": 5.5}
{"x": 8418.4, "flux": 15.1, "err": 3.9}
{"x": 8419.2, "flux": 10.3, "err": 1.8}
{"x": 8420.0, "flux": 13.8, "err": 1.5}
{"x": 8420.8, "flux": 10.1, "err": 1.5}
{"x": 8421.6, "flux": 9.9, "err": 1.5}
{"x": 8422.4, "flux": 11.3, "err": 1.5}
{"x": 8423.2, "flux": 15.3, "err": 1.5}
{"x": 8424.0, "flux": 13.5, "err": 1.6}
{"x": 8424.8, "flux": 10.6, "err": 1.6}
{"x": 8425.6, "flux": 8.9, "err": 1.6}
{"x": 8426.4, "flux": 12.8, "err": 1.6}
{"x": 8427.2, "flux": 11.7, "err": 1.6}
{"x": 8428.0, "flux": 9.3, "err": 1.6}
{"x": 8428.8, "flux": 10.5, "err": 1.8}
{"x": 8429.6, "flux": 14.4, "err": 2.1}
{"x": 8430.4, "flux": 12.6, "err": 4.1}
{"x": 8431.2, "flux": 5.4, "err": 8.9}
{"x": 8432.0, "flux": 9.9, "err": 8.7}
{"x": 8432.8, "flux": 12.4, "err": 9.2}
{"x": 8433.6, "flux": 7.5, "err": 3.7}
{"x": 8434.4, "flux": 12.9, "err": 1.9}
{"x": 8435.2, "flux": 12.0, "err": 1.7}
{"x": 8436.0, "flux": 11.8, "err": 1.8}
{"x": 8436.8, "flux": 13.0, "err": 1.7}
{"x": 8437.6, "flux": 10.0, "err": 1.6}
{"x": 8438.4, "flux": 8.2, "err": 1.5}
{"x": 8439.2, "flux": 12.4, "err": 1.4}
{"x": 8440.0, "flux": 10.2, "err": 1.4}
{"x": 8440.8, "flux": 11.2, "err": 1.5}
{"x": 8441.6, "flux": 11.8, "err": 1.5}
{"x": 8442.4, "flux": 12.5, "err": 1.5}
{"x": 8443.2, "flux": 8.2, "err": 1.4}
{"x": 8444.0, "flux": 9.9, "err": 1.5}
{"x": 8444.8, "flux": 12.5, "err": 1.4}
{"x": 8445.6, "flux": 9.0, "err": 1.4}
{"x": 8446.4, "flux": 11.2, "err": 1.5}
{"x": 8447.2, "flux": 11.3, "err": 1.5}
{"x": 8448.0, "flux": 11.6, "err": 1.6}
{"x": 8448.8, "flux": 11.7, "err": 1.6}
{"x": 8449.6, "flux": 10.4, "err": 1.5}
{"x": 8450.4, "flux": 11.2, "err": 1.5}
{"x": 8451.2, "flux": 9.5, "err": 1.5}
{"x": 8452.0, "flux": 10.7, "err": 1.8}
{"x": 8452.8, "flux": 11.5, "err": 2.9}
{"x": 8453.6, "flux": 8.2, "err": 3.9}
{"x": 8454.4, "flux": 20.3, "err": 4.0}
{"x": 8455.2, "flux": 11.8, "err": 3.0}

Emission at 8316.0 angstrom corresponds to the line H-alpha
